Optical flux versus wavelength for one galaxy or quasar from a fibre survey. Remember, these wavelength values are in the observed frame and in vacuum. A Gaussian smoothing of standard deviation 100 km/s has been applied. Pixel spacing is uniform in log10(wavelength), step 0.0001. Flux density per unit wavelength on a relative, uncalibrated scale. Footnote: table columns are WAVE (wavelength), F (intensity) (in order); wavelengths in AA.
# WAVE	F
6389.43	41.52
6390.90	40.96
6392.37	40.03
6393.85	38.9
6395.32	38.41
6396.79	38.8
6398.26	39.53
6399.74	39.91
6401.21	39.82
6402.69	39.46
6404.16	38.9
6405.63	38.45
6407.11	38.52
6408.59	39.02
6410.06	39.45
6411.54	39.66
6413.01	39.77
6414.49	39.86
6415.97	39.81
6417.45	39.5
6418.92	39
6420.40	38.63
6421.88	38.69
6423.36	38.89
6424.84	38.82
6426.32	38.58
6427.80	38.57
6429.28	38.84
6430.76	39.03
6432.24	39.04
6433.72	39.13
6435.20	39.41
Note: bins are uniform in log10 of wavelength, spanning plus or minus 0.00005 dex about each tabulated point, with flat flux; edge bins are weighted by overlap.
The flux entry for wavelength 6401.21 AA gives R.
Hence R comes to 39.82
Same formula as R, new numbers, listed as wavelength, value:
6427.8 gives 38.57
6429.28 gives 38.84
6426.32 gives 38.58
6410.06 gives 39.45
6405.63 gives 38.45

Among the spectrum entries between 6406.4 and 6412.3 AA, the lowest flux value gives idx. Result 38.52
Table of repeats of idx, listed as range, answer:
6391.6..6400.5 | 38.41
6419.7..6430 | 38.57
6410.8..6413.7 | 39.66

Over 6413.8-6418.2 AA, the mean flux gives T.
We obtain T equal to 39.7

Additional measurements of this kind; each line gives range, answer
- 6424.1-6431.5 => 38.8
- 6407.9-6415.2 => 39.6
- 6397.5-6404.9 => 39.5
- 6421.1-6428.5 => 38.7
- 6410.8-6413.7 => 39.8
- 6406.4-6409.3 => 38.7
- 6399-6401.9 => 39.9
